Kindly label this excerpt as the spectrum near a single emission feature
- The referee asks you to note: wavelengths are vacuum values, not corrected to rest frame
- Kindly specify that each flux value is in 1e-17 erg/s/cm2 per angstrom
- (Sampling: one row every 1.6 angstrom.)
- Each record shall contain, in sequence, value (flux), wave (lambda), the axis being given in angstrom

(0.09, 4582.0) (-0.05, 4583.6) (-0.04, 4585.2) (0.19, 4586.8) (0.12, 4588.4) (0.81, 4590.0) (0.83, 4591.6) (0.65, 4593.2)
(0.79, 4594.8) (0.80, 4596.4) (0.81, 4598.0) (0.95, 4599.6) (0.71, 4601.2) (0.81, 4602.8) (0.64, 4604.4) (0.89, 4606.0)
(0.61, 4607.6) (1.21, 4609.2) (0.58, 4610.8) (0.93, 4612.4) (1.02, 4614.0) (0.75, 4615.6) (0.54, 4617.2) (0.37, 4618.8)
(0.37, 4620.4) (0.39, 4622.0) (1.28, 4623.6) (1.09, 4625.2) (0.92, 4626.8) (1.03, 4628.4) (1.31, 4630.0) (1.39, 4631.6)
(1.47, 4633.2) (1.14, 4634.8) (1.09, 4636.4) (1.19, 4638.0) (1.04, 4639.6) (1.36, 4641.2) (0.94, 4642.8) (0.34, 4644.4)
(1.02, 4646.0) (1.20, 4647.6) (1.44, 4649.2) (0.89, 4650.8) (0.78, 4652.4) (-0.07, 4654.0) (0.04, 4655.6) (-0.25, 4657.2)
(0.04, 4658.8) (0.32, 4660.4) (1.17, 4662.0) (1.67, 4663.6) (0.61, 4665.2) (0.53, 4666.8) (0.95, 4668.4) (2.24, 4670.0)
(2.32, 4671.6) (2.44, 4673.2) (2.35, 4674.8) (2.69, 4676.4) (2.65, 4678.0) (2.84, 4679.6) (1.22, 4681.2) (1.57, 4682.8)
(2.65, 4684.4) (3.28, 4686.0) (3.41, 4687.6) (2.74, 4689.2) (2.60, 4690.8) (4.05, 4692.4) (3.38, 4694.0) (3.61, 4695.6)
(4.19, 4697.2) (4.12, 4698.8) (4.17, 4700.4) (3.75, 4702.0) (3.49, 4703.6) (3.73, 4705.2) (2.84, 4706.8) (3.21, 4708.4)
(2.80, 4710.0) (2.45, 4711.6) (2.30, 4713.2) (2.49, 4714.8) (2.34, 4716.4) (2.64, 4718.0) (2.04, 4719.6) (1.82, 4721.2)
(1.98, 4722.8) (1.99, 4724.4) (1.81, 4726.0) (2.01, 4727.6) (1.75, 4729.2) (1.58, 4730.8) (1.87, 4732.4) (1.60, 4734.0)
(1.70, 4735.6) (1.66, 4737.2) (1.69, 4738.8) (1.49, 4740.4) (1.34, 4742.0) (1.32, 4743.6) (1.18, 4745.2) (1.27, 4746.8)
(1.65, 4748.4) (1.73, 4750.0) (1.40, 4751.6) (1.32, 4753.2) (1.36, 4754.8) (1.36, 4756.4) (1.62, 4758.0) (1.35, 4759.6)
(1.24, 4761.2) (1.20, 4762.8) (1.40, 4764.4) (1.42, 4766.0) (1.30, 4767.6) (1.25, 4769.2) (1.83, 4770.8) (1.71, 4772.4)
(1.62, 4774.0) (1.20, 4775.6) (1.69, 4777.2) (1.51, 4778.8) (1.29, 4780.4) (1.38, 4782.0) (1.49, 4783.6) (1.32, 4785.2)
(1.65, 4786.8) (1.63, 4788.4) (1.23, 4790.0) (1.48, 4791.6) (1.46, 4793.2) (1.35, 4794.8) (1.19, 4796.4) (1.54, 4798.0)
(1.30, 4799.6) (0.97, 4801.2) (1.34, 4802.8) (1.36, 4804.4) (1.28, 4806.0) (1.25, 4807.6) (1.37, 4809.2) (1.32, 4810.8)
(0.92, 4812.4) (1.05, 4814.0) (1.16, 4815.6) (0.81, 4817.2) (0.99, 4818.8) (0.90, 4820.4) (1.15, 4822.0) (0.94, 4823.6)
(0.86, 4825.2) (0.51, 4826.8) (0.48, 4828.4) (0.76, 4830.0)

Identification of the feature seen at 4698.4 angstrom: Lyman alpha 1216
